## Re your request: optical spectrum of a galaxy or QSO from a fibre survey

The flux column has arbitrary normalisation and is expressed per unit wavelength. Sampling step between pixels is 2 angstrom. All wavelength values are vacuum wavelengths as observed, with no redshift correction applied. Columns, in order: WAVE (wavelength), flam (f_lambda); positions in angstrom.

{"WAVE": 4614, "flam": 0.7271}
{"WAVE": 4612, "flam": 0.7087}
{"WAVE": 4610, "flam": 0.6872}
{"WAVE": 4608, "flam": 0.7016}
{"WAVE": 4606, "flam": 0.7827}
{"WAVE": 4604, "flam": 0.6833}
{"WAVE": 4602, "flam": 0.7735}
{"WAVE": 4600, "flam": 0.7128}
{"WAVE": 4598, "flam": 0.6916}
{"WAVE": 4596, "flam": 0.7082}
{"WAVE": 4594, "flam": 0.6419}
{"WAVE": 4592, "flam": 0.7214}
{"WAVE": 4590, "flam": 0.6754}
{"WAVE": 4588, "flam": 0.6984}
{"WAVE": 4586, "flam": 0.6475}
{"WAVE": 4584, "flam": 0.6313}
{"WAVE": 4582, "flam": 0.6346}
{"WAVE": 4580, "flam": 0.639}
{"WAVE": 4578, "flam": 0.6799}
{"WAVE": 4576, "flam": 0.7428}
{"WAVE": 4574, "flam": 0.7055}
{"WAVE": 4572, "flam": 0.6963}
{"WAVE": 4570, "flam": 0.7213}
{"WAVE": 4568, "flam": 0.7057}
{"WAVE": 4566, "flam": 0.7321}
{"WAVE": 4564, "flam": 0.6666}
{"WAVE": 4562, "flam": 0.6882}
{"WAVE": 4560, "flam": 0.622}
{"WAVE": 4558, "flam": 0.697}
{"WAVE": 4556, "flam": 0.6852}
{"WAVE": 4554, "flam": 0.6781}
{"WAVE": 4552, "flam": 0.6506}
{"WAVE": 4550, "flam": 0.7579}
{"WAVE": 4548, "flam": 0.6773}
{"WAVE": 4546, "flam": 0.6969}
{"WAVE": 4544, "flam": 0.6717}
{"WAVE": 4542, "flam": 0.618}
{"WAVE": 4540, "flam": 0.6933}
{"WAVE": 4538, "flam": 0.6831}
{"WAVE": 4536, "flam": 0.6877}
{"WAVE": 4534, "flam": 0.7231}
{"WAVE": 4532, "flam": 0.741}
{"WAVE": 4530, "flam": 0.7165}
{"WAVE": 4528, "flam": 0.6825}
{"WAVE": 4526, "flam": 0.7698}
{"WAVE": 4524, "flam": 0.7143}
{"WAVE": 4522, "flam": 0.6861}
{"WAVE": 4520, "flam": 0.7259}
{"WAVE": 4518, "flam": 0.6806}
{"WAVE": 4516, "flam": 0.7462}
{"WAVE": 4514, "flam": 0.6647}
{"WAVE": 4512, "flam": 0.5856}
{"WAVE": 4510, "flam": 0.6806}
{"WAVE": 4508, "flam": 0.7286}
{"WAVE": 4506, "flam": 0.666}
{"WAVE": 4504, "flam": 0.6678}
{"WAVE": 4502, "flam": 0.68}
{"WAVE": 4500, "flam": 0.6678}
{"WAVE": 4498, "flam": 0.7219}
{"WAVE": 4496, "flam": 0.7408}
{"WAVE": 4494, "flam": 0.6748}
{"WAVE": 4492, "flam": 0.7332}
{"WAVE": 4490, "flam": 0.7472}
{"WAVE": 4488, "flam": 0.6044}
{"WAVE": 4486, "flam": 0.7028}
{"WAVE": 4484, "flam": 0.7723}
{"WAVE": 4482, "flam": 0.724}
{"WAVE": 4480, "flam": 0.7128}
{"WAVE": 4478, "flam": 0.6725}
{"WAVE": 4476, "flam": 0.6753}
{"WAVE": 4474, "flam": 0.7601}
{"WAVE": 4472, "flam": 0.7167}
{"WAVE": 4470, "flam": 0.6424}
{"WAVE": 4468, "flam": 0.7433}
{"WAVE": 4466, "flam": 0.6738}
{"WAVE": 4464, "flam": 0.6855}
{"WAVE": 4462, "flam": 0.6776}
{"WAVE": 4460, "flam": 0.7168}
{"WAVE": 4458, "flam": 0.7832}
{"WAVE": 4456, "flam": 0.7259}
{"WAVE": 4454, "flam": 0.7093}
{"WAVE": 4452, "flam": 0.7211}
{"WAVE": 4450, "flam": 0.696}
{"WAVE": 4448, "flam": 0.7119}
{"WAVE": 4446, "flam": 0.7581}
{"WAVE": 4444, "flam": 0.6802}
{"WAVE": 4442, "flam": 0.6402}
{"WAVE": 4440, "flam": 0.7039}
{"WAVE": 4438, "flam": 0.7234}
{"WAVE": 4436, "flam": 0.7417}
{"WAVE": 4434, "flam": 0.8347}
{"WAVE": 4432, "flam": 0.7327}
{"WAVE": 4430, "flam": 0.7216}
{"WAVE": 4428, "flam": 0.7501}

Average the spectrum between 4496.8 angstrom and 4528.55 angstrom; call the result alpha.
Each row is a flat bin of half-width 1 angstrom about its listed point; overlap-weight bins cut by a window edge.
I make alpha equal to 0.692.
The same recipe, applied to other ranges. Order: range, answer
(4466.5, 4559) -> 0.697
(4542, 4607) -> 0.69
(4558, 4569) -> 0.684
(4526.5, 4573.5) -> 0.692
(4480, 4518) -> 0.695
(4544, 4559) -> 0.691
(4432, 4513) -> 0.705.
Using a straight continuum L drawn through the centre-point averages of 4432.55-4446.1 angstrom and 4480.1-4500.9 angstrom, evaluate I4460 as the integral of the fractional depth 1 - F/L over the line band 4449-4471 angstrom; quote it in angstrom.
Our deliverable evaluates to 0.3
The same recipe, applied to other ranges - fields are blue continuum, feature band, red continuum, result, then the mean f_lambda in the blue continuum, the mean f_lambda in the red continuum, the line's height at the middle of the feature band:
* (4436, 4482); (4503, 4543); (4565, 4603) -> 0.4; 0.707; 0.693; 0.7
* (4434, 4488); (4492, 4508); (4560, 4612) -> 0.3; 0.711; 0.694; 0.705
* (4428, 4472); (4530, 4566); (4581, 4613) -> 0.7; 0.716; 0.694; 0.701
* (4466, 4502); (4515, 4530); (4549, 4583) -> -0.4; 0.705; 0.688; 0.697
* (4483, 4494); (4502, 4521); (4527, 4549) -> 0.5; 0.709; 0.69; 0.7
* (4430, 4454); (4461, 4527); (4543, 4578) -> 1.0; 0.722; 0.693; 0.709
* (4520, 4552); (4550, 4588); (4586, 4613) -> 1.1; 0.7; 0.704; 0.703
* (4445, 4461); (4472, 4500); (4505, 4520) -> -0.3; 0.728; 0.682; 0.702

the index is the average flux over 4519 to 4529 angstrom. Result 0.716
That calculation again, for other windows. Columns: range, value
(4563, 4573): 0.704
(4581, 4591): 0.657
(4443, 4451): 0.712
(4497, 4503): 0.69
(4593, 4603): 0.706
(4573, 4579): 0.709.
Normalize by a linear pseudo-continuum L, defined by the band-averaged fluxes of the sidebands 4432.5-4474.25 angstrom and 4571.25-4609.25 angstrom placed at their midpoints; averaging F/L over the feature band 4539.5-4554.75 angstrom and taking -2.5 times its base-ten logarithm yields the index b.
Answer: 0.03 mag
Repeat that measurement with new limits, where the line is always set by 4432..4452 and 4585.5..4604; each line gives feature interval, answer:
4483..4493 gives 0.00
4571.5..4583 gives 0.03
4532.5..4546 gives 0.04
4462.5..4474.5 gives 0.03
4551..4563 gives 0.05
